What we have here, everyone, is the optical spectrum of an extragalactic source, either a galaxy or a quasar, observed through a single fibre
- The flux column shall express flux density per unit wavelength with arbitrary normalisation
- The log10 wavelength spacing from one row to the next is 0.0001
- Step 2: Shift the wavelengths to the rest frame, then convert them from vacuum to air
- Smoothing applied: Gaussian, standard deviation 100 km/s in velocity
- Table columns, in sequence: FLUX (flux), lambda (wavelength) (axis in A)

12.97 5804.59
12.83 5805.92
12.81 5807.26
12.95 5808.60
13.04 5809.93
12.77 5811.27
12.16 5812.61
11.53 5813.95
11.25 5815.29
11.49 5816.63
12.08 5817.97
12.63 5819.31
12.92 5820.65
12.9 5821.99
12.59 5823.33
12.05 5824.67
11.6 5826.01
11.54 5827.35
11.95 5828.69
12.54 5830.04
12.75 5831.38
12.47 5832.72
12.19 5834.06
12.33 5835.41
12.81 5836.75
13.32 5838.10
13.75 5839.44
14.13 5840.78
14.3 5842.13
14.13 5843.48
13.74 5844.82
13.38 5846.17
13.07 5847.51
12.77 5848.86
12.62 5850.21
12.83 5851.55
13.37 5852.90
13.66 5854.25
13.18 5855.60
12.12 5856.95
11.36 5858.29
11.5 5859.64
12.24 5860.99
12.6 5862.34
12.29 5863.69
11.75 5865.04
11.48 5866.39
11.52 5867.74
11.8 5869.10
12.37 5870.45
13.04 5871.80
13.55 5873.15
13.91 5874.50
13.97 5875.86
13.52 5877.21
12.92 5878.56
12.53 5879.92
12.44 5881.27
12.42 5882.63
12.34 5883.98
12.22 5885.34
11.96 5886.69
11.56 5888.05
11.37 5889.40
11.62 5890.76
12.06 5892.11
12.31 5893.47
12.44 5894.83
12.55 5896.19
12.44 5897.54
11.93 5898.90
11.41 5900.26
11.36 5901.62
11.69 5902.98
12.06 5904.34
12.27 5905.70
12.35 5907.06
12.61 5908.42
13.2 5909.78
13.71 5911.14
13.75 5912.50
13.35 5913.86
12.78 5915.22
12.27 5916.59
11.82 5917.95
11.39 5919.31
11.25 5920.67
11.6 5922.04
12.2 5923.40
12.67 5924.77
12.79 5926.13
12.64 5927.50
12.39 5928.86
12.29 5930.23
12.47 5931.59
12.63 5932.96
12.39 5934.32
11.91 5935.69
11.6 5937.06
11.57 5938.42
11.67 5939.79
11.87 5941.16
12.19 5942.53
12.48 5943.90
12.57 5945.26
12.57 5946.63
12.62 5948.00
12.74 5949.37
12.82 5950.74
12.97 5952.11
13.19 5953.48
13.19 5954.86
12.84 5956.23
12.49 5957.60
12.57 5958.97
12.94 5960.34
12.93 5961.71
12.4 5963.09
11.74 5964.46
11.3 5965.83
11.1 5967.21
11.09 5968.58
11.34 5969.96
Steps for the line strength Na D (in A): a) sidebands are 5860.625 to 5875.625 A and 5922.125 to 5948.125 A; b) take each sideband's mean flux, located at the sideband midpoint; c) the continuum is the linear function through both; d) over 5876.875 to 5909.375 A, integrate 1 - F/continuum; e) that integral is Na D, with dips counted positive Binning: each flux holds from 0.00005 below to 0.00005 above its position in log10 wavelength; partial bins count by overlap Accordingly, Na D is 0.6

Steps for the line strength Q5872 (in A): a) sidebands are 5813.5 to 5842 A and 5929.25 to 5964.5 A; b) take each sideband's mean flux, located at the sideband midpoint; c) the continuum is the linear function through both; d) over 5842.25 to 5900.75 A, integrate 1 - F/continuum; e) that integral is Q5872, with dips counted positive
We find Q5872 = -0.4 A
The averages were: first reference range 12.5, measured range 12.5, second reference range 12.5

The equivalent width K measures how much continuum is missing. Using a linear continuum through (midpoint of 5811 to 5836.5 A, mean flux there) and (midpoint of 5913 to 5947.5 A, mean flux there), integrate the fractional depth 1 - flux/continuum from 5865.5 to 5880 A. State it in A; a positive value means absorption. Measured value -0.67 A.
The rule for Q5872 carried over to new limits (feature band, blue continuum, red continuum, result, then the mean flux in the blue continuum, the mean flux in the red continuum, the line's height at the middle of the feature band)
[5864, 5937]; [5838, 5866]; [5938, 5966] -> 2.09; 12.9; 12.5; 12.7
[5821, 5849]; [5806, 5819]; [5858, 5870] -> -1.84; 12.3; 11.9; 12.1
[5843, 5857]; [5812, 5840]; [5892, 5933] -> -1.00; 12.3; 12.3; 12.3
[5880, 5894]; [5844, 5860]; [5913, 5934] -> 0.60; 12.8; 12.3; 12.6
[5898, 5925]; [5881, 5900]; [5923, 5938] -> -0.11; 12.1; 12.4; 12.2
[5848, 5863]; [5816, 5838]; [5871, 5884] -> 0.22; 12.3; 13.1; 12.8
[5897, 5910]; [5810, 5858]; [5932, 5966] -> 0.46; 12.7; 12.4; 12.5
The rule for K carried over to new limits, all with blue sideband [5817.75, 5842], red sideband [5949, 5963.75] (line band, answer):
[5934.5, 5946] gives 0.7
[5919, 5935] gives 0.7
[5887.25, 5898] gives 0.6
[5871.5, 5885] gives -0.4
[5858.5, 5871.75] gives 0.7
